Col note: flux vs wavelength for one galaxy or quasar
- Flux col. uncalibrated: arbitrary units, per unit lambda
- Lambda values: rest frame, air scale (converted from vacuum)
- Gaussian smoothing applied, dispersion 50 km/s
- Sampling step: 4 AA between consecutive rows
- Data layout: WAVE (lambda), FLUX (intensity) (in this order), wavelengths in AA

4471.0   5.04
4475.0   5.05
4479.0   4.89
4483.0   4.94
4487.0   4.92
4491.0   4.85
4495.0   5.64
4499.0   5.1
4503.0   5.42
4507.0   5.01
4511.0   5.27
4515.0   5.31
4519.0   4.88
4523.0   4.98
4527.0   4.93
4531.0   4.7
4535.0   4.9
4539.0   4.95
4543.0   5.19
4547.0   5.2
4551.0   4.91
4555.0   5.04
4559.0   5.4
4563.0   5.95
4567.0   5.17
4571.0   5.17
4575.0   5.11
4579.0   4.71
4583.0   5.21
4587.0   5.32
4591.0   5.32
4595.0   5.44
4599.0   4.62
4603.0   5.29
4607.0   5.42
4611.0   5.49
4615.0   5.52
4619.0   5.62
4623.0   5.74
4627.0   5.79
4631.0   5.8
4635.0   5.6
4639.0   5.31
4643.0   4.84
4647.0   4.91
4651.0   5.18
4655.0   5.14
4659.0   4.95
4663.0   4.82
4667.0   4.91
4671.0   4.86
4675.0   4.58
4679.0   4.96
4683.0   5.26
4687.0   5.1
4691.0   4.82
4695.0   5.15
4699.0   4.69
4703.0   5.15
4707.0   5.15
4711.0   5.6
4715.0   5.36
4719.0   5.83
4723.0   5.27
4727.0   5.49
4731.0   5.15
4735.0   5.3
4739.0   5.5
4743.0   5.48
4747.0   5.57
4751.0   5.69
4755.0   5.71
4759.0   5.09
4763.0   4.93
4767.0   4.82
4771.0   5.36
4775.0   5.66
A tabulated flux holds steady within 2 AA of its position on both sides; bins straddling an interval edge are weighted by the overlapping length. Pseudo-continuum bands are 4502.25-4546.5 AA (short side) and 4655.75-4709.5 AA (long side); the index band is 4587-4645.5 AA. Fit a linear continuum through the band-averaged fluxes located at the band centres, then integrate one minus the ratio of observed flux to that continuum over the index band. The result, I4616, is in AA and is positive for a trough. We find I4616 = -4.79 AA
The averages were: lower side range 5.04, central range 5.41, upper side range 4.96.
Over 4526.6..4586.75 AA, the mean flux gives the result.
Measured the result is 5.11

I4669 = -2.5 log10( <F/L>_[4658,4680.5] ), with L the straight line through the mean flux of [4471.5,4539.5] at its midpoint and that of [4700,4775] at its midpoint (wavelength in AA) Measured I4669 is 0.092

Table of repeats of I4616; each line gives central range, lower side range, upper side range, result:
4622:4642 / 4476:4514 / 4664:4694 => -2.5 AA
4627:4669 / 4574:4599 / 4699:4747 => 0.5 AA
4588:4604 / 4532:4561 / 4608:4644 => 0.6 AA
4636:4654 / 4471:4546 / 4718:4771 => 0.5 AA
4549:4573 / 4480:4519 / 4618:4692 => -0.6 AA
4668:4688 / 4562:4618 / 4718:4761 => 1.6 AA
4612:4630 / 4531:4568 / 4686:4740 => -1.6 AA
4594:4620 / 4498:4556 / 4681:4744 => -0.9 AA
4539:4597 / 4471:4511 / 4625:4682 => -1.2 AA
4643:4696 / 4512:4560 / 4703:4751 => 3.4 AA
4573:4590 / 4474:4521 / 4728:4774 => 0.3 AA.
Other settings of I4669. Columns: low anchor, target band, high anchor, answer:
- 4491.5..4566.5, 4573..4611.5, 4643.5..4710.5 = -0.022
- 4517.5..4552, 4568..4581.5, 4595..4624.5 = 0.036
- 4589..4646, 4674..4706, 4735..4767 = 0.086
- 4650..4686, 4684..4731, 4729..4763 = -0.010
